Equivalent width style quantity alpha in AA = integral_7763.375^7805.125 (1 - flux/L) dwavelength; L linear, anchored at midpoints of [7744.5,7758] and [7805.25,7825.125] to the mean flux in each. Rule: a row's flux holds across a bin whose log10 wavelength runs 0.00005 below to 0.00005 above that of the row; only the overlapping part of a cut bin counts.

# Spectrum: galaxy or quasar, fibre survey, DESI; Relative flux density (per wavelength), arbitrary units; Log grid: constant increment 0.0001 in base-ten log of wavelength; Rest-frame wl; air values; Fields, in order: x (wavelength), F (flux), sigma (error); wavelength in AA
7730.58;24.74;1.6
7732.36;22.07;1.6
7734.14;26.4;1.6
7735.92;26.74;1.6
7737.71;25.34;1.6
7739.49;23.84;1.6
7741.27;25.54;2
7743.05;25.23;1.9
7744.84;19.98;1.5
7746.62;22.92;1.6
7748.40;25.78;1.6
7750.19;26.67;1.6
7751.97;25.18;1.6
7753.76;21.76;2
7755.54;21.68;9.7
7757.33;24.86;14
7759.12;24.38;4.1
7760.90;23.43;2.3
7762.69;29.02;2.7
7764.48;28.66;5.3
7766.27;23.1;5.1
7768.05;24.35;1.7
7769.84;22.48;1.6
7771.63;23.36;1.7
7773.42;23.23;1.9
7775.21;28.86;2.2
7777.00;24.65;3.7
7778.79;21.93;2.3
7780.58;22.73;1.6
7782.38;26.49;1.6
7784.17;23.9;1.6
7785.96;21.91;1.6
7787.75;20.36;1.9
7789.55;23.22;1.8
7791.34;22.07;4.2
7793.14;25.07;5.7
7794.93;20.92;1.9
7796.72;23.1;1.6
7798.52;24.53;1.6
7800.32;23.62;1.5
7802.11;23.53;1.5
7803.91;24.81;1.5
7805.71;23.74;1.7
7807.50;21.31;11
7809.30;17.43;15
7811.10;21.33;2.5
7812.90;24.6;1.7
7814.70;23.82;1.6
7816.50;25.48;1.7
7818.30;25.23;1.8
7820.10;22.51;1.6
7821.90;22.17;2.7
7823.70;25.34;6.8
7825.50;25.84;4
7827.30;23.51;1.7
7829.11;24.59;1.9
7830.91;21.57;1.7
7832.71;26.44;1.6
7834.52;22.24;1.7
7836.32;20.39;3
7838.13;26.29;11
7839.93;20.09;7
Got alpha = -0.73 AA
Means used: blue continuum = 23.7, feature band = 23.8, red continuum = 23.1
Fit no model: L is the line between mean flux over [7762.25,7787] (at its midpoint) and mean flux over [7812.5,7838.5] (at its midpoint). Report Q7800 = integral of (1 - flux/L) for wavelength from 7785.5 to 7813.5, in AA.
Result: 1.9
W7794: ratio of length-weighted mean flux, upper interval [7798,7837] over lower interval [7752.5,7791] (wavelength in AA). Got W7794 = 0.97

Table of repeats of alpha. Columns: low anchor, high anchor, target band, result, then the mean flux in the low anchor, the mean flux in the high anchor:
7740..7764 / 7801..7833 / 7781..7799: 0.6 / 24.4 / 23.5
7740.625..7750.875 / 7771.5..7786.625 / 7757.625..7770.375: -0.5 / 24.3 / 24.2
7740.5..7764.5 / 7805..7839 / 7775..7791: 0.3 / 24.5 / 23.4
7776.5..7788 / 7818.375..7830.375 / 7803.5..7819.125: 0.5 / 23.2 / 24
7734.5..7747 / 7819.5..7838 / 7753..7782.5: -0.3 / 24.4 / 23.6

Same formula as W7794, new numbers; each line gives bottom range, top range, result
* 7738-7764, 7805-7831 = 0.95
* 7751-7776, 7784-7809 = 0.93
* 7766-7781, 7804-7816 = 0.93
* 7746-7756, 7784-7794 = 0.94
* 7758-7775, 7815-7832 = 0.97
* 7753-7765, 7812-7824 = 0.97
